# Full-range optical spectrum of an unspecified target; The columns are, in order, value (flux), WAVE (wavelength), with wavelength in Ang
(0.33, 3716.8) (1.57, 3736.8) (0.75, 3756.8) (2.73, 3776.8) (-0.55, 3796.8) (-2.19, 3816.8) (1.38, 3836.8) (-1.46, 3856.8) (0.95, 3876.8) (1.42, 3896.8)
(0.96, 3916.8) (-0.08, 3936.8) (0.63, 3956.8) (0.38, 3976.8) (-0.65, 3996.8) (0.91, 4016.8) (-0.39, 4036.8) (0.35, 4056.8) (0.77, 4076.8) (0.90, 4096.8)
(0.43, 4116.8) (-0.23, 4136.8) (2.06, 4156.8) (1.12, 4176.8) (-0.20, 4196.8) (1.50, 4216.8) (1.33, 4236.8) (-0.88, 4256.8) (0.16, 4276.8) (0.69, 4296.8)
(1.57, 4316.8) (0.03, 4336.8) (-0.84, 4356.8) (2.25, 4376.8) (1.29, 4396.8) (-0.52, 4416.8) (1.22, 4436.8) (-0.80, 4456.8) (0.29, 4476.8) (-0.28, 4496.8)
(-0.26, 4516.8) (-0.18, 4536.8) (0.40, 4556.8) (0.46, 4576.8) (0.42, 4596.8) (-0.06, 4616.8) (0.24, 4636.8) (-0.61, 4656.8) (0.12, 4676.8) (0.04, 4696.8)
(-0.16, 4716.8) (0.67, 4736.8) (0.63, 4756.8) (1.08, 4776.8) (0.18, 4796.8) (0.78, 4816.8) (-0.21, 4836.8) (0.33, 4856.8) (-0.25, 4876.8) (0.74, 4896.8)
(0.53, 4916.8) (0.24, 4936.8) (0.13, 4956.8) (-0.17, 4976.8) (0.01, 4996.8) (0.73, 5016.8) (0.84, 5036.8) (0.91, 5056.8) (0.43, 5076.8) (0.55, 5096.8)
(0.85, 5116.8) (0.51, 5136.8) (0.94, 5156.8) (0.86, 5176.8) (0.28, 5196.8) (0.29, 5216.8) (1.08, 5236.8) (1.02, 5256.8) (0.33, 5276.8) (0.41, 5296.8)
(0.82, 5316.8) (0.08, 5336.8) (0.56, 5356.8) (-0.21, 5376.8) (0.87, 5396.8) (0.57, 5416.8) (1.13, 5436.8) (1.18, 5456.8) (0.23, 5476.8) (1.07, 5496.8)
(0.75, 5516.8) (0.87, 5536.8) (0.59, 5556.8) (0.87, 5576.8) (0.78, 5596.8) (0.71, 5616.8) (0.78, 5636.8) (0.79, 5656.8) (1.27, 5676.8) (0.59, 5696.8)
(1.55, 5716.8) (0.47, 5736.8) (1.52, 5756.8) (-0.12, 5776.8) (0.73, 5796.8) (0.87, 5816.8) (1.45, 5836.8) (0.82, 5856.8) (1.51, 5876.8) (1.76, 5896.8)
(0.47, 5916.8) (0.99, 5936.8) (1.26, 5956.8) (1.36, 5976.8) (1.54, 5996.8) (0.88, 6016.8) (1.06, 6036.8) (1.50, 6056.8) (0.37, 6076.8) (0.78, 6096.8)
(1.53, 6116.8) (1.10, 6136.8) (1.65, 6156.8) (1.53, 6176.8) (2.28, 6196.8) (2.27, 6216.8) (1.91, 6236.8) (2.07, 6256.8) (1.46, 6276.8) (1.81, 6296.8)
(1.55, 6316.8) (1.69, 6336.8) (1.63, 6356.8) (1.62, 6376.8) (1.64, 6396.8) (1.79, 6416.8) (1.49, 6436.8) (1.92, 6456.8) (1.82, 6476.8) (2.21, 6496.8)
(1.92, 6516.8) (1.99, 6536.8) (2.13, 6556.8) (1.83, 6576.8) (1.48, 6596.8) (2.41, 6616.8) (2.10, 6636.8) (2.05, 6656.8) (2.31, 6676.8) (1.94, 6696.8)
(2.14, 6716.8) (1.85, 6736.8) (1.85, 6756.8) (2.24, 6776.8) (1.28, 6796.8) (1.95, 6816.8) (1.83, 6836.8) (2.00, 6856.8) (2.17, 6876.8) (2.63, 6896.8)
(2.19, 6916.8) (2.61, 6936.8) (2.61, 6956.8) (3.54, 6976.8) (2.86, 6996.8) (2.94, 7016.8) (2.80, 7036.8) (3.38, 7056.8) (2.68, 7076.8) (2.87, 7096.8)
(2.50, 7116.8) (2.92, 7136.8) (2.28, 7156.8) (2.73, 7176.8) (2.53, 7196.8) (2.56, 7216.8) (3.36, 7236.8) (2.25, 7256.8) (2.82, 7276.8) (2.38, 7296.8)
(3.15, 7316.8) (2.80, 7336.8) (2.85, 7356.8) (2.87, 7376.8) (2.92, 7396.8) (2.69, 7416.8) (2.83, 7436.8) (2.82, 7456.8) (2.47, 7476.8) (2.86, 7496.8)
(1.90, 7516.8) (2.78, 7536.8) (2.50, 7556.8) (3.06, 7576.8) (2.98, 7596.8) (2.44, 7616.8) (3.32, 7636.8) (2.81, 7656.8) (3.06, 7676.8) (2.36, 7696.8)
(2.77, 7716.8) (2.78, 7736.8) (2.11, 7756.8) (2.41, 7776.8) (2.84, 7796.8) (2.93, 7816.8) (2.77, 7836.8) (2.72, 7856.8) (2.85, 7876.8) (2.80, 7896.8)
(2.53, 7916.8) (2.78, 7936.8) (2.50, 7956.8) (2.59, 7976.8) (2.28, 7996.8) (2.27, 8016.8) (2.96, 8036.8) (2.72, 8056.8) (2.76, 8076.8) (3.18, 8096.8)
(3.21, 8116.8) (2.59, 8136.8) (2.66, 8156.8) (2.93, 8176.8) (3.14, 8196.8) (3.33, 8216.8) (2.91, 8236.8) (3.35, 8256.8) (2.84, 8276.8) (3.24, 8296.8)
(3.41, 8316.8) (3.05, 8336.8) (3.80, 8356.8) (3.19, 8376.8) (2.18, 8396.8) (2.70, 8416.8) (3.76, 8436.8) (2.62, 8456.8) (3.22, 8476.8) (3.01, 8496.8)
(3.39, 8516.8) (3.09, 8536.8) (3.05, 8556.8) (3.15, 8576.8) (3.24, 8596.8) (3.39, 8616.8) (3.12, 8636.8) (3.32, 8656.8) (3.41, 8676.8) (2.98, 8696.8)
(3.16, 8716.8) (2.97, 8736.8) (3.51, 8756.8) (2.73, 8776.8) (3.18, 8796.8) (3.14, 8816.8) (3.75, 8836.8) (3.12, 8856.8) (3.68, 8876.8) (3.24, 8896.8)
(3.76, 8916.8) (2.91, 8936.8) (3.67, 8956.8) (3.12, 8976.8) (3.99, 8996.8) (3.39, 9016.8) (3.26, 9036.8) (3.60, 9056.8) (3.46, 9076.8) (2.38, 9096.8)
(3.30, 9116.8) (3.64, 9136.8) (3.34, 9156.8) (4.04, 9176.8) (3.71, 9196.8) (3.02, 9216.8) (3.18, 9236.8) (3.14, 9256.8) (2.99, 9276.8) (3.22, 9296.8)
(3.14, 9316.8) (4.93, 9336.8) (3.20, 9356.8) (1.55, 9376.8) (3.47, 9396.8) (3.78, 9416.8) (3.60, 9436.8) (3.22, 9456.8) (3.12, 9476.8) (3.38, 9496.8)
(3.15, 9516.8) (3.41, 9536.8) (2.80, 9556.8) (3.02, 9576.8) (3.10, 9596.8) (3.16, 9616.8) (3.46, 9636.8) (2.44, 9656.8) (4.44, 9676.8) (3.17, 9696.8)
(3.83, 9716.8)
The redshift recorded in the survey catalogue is 0.54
